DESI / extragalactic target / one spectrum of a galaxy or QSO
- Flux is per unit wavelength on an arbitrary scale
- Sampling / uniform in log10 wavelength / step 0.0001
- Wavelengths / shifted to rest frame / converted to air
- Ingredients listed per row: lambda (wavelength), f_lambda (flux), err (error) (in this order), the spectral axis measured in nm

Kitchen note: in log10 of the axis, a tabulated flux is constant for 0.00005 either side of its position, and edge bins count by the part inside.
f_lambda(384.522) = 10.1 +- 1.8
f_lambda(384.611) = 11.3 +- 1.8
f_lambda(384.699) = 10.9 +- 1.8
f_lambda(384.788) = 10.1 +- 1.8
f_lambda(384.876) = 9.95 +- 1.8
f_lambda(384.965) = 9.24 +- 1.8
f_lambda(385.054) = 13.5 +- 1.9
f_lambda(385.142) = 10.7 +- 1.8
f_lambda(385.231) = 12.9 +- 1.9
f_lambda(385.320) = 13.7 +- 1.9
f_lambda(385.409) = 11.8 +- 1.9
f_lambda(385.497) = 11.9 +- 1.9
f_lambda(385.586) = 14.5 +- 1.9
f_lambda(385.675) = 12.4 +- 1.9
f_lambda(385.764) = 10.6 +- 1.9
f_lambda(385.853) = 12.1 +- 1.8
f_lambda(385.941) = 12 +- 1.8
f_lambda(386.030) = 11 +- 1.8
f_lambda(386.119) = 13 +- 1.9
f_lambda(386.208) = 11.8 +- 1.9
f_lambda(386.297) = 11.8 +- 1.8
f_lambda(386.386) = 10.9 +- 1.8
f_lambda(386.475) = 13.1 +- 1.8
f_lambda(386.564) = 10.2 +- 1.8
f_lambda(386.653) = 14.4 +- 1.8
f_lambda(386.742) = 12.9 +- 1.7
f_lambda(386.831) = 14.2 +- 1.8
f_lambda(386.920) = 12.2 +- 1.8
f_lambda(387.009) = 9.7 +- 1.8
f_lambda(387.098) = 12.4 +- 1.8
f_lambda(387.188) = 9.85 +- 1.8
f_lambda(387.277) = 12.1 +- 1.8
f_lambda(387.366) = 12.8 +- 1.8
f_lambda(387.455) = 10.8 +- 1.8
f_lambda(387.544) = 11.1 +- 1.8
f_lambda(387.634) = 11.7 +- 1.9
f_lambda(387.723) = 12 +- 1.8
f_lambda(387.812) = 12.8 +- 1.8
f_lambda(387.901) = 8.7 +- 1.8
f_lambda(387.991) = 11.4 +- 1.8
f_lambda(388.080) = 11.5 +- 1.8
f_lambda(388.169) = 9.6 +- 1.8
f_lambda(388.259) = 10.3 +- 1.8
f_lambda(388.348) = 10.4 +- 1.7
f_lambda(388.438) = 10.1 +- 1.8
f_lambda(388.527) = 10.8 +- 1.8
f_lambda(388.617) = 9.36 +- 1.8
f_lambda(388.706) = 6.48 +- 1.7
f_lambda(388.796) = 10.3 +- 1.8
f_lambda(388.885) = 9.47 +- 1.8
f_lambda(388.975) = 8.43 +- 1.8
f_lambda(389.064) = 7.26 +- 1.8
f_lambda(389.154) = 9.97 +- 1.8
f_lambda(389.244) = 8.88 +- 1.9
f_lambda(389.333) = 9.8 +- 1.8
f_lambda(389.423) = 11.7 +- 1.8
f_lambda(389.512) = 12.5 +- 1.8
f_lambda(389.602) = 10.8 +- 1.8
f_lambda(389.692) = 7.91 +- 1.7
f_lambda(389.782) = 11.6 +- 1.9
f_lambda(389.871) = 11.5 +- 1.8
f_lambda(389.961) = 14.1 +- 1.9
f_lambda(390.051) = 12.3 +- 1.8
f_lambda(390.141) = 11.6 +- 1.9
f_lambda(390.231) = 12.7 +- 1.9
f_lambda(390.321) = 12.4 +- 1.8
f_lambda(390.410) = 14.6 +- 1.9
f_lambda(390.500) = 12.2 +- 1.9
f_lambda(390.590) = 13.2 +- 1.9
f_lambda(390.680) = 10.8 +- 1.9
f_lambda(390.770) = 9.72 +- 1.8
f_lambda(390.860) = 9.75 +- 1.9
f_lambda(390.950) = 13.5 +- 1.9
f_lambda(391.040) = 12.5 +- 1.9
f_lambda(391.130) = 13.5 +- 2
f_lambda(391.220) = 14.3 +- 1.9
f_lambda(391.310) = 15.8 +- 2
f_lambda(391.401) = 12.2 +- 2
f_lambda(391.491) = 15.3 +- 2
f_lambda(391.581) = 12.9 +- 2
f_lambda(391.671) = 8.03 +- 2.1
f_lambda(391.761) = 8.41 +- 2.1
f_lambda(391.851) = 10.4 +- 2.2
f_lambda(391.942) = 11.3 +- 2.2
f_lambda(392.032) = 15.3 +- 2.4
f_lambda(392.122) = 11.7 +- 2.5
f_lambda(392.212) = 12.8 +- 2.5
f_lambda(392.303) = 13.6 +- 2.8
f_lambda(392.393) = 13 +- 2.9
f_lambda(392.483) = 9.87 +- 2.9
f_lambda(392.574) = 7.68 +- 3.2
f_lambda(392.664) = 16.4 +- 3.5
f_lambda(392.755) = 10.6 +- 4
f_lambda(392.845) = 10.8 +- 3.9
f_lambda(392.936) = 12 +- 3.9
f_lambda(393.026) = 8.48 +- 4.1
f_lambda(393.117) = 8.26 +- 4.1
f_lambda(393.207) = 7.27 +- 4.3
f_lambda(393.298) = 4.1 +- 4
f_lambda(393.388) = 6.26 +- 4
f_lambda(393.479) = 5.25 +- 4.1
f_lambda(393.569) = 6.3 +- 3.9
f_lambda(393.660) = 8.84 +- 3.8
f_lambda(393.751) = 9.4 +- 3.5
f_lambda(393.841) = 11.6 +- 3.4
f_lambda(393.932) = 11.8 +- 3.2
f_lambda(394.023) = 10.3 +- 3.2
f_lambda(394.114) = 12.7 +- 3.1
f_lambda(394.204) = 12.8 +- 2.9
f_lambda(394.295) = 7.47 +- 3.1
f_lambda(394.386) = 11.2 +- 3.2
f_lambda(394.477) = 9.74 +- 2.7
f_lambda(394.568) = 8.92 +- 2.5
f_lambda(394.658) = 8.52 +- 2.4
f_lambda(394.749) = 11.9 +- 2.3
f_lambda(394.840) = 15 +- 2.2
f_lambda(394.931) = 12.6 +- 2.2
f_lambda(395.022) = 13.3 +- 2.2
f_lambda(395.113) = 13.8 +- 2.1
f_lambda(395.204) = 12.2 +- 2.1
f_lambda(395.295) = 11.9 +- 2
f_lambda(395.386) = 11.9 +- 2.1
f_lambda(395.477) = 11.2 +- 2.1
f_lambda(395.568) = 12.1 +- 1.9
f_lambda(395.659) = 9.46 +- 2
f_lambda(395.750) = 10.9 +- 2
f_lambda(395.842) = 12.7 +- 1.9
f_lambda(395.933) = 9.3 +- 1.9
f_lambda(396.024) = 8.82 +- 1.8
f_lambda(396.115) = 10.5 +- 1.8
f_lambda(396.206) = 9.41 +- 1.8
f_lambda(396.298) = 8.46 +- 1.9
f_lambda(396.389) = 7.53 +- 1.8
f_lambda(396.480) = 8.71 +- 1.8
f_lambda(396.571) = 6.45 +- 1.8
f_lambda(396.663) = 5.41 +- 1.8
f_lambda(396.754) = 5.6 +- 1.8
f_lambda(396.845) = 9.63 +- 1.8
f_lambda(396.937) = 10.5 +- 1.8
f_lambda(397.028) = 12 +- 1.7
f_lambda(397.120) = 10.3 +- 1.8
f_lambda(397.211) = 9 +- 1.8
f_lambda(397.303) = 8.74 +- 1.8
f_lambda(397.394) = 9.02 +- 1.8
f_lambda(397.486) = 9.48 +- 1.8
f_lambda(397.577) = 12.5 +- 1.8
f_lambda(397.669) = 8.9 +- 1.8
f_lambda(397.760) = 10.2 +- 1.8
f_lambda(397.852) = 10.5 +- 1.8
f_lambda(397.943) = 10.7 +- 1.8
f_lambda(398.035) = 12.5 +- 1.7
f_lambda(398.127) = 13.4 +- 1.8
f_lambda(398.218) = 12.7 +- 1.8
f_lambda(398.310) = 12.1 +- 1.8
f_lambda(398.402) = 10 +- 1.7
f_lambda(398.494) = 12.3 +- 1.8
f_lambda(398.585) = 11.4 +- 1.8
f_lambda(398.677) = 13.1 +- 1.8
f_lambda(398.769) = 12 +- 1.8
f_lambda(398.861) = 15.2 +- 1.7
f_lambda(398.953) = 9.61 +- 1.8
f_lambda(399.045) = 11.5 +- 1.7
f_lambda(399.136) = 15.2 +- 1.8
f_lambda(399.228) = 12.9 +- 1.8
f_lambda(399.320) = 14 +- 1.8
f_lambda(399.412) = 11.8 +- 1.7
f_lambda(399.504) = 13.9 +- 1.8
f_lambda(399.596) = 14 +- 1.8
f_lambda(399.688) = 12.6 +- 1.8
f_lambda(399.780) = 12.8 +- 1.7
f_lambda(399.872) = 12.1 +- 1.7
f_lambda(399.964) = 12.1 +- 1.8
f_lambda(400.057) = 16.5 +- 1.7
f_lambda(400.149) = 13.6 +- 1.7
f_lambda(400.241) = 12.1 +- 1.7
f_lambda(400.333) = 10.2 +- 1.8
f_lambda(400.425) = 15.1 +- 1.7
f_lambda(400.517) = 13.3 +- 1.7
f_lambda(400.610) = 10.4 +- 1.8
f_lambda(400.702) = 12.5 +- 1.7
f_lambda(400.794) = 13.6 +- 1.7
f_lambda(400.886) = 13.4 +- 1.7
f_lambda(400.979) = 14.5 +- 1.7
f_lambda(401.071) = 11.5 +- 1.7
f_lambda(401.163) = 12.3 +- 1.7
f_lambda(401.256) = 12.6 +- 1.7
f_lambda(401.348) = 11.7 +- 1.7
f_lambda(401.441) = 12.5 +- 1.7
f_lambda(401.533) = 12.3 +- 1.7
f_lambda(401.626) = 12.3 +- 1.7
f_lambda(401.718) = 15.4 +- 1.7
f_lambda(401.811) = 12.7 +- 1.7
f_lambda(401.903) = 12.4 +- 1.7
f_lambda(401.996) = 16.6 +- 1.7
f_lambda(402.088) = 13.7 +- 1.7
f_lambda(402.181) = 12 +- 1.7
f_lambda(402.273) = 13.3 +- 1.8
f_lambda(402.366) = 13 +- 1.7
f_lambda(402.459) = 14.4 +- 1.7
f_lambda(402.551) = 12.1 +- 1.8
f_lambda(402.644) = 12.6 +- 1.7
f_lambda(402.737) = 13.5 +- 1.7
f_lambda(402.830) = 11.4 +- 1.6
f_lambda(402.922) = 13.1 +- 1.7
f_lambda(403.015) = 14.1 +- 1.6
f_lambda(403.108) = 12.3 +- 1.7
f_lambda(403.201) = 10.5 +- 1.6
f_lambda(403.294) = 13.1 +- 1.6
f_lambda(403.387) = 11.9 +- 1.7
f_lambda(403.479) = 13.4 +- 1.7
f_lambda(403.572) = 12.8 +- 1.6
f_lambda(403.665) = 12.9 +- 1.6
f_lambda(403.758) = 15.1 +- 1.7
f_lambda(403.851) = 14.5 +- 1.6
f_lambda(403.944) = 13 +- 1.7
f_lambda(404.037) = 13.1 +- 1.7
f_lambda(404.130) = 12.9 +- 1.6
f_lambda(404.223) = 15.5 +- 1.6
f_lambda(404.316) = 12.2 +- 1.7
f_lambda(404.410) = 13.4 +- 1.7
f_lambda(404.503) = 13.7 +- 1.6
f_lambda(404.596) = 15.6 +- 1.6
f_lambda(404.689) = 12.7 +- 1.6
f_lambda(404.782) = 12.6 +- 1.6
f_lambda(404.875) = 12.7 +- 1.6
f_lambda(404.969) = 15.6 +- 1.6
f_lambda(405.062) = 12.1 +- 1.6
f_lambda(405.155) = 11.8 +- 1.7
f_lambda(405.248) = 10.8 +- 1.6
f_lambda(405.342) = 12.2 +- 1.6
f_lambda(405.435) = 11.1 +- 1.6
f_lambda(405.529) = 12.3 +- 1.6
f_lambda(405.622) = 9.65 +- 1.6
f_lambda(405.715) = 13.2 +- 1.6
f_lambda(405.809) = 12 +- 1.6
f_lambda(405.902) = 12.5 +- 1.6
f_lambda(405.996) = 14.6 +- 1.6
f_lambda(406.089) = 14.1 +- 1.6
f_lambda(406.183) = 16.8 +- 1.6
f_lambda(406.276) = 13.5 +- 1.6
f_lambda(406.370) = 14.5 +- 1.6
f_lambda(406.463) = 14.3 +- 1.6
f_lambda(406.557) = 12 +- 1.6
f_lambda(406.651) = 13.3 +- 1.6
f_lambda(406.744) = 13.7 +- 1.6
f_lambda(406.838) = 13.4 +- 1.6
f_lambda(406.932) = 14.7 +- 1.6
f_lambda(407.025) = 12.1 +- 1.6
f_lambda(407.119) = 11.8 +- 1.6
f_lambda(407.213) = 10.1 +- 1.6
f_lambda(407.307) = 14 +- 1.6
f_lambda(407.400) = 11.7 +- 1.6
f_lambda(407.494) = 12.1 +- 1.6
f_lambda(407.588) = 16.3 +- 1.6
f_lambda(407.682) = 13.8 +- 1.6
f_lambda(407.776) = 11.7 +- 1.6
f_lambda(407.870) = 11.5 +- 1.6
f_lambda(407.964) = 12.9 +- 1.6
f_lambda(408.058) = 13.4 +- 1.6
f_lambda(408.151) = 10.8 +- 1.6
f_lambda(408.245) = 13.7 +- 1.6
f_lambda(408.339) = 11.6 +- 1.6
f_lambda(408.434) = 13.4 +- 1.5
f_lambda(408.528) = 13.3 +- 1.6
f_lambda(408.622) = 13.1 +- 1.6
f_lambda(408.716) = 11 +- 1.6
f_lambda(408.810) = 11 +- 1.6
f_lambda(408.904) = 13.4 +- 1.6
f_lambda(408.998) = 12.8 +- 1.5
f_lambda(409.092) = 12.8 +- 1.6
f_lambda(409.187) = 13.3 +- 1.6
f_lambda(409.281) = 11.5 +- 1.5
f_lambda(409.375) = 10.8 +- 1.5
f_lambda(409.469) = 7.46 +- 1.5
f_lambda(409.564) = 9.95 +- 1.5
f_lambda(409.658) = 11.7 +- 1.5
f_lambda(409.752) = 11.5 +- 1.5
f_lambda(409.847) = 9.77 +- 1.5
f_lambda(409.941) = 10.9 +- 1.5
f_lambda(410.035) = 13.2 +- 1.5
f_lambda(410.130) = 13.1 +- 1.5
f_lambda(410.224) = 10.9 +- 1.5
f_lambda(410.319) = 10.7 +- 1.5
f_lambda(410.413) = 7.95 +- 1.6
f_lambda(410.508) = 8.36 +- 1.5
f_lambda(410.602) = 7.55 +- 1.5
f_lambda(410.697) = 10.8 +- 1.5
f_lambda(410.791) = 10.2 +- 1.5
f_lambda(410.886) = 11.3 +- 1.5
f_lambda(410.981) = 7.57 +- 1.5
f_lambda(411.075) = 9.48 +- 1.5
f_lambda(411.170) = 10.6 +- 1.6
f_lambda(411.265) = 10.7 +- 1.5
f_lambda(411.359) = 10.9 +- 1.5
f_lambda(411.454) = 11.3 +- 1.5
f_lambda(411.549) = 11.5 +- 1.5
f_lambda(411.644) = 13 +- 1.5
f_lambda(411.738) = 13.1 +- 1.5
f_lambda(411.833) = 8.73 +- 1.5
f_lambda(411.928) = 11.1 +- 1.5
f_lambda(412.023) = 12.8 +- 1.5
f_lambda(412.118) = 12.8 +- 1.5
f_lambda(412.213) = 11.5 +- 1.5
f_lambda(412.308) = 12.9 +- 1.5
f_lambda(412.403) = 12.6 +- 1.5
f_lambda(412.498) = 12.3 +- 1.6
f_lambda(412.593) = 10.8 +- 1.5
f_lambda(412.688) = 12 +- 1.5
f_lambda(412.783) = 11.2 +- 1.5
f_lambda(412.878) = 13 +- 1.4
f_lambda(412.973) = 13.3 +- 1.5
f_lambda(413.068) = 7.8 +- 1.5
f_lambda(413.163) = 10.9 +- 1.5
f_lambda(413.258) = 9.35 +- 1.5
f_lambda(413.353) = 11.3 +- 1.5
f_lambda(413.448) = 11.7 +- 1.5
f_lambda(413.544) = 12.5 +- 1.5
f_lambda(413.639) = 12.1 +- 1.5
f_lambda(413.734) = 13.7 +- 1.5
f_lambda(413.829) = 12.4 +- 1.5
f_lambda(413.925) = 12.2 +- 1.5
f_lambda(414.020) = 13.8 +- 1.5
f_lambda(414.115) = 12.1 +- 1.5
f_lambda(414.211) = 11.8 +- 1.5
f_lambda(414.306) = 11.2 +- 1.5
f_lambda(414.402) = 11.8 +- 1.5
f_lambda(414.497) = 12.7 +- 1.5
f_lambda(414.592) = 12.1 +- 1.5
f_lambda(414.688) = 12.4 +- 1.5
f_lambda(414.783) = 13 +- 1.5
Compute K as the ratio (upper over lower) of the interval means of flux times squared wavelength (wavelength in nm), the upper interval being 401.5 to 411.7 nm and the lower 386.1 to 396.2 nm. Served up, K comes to 1.21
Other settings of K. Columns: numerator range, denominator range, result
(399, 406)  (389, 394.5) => 1.25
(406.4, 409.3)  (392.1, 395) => 1.34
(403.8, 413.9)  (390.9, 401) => 1.15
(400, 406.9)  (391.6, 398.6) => 1.32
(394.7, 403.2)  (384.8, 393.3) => 1.10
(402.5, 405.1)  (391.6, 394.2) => 1.37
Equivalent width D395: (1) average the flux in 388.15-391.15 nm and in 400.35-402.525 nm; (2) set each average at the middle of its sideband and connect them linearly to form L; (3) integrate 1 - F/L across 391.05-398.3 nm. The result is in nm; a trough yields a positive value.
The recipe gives 0.74 nm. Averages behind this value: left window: 10.9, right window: 13.1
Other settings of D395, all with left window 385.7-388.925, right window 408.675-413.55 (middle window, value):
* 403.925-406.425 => -0.44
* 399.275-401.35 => -0.33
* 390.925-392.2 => -0.15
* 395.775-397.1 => 0.26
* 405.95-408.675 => -0.50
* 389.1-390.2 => 0.02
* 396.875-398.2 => 0.07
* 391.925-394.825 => 0.25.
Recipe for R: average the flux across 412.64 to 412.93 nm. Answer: 12.1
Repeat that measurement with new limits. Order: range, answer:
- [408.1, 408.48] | 12.4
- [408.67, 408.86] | 11.1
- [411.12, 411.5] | 10.9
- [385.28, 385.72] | 12.8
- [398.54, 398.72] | 12.2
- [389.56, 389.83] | 10.1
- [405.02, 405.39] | 11.7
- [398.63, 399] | 12.4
